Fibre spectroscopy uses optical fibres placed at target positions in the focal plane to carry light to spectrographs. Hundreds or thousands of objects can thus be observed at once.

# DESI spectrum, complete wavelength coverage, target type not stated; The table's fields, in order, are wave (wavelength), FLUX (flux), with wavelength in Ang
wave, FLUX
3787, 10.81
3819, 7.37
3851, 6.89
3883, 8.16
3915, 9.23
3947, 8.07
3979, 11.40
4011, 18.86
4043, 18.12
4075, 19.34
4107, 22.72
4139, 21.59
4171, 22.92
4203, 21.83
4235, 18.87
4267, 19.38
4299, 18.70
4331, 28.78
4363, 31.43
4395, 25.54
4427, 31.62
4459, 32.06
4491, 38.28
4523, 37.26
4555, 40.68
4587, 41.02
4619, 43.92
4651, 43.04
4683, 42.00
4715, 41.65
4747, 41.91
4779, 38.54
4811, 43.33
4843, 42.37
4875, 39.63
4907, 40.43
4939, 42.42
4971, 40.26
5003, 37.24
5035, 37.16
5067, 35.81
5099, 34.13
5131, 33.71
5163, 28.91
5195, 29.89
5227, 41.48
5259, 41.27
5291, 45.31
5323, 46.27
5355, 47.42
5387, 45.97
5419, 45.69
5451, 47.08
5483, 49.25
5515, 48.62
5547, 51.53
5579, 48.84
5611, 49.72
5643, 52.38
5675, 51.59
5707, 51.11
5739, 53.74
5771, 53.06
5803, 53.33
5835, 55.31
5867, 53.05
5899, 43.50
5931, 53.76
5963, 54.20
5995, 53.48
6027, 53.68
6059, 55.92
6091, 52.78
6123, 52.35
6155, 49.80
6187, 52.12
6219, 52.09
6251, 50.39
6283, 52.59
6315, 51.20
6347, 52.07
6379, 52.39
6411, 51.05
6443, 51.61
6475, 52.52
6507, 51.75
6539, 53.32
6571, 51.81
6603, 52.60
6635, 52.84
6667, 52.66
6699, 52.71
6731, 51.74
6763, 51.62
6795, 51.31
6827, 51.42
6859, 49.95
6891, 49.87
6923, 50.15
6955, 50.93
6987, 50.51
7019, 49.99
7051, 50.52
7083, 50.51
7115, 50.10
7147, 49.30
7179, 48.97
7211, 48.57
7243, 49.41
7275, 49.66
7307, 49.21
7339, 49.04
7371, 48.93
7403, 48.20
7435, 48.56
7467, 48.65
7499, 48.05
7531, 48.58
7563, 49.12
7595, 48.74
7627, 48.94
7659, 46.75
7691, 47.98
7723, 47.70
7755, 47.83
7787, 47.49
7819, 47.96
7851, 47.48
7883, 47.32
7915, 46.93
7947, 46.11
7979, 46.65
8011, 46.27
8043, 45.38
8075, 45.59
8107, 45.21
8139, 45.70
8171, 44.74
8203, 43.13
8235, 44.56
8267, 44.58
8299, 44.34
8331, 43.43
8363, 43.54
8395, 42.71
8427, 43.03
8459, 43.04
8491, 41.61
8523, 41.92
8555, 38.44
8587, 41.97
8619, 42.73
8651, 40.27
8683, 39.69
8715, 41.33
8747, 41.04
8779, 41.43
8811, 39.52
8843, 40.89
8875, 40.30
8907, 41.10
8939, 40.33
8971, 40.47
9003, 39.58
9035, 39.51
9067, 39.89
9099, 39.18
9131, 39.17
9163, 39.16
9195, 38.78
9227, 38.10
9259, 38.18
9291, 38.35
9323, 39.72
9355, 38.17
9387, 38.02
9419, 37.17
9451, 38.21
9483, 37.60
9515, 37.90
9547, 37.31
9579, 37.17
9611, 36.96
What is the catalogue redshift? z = 0.000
